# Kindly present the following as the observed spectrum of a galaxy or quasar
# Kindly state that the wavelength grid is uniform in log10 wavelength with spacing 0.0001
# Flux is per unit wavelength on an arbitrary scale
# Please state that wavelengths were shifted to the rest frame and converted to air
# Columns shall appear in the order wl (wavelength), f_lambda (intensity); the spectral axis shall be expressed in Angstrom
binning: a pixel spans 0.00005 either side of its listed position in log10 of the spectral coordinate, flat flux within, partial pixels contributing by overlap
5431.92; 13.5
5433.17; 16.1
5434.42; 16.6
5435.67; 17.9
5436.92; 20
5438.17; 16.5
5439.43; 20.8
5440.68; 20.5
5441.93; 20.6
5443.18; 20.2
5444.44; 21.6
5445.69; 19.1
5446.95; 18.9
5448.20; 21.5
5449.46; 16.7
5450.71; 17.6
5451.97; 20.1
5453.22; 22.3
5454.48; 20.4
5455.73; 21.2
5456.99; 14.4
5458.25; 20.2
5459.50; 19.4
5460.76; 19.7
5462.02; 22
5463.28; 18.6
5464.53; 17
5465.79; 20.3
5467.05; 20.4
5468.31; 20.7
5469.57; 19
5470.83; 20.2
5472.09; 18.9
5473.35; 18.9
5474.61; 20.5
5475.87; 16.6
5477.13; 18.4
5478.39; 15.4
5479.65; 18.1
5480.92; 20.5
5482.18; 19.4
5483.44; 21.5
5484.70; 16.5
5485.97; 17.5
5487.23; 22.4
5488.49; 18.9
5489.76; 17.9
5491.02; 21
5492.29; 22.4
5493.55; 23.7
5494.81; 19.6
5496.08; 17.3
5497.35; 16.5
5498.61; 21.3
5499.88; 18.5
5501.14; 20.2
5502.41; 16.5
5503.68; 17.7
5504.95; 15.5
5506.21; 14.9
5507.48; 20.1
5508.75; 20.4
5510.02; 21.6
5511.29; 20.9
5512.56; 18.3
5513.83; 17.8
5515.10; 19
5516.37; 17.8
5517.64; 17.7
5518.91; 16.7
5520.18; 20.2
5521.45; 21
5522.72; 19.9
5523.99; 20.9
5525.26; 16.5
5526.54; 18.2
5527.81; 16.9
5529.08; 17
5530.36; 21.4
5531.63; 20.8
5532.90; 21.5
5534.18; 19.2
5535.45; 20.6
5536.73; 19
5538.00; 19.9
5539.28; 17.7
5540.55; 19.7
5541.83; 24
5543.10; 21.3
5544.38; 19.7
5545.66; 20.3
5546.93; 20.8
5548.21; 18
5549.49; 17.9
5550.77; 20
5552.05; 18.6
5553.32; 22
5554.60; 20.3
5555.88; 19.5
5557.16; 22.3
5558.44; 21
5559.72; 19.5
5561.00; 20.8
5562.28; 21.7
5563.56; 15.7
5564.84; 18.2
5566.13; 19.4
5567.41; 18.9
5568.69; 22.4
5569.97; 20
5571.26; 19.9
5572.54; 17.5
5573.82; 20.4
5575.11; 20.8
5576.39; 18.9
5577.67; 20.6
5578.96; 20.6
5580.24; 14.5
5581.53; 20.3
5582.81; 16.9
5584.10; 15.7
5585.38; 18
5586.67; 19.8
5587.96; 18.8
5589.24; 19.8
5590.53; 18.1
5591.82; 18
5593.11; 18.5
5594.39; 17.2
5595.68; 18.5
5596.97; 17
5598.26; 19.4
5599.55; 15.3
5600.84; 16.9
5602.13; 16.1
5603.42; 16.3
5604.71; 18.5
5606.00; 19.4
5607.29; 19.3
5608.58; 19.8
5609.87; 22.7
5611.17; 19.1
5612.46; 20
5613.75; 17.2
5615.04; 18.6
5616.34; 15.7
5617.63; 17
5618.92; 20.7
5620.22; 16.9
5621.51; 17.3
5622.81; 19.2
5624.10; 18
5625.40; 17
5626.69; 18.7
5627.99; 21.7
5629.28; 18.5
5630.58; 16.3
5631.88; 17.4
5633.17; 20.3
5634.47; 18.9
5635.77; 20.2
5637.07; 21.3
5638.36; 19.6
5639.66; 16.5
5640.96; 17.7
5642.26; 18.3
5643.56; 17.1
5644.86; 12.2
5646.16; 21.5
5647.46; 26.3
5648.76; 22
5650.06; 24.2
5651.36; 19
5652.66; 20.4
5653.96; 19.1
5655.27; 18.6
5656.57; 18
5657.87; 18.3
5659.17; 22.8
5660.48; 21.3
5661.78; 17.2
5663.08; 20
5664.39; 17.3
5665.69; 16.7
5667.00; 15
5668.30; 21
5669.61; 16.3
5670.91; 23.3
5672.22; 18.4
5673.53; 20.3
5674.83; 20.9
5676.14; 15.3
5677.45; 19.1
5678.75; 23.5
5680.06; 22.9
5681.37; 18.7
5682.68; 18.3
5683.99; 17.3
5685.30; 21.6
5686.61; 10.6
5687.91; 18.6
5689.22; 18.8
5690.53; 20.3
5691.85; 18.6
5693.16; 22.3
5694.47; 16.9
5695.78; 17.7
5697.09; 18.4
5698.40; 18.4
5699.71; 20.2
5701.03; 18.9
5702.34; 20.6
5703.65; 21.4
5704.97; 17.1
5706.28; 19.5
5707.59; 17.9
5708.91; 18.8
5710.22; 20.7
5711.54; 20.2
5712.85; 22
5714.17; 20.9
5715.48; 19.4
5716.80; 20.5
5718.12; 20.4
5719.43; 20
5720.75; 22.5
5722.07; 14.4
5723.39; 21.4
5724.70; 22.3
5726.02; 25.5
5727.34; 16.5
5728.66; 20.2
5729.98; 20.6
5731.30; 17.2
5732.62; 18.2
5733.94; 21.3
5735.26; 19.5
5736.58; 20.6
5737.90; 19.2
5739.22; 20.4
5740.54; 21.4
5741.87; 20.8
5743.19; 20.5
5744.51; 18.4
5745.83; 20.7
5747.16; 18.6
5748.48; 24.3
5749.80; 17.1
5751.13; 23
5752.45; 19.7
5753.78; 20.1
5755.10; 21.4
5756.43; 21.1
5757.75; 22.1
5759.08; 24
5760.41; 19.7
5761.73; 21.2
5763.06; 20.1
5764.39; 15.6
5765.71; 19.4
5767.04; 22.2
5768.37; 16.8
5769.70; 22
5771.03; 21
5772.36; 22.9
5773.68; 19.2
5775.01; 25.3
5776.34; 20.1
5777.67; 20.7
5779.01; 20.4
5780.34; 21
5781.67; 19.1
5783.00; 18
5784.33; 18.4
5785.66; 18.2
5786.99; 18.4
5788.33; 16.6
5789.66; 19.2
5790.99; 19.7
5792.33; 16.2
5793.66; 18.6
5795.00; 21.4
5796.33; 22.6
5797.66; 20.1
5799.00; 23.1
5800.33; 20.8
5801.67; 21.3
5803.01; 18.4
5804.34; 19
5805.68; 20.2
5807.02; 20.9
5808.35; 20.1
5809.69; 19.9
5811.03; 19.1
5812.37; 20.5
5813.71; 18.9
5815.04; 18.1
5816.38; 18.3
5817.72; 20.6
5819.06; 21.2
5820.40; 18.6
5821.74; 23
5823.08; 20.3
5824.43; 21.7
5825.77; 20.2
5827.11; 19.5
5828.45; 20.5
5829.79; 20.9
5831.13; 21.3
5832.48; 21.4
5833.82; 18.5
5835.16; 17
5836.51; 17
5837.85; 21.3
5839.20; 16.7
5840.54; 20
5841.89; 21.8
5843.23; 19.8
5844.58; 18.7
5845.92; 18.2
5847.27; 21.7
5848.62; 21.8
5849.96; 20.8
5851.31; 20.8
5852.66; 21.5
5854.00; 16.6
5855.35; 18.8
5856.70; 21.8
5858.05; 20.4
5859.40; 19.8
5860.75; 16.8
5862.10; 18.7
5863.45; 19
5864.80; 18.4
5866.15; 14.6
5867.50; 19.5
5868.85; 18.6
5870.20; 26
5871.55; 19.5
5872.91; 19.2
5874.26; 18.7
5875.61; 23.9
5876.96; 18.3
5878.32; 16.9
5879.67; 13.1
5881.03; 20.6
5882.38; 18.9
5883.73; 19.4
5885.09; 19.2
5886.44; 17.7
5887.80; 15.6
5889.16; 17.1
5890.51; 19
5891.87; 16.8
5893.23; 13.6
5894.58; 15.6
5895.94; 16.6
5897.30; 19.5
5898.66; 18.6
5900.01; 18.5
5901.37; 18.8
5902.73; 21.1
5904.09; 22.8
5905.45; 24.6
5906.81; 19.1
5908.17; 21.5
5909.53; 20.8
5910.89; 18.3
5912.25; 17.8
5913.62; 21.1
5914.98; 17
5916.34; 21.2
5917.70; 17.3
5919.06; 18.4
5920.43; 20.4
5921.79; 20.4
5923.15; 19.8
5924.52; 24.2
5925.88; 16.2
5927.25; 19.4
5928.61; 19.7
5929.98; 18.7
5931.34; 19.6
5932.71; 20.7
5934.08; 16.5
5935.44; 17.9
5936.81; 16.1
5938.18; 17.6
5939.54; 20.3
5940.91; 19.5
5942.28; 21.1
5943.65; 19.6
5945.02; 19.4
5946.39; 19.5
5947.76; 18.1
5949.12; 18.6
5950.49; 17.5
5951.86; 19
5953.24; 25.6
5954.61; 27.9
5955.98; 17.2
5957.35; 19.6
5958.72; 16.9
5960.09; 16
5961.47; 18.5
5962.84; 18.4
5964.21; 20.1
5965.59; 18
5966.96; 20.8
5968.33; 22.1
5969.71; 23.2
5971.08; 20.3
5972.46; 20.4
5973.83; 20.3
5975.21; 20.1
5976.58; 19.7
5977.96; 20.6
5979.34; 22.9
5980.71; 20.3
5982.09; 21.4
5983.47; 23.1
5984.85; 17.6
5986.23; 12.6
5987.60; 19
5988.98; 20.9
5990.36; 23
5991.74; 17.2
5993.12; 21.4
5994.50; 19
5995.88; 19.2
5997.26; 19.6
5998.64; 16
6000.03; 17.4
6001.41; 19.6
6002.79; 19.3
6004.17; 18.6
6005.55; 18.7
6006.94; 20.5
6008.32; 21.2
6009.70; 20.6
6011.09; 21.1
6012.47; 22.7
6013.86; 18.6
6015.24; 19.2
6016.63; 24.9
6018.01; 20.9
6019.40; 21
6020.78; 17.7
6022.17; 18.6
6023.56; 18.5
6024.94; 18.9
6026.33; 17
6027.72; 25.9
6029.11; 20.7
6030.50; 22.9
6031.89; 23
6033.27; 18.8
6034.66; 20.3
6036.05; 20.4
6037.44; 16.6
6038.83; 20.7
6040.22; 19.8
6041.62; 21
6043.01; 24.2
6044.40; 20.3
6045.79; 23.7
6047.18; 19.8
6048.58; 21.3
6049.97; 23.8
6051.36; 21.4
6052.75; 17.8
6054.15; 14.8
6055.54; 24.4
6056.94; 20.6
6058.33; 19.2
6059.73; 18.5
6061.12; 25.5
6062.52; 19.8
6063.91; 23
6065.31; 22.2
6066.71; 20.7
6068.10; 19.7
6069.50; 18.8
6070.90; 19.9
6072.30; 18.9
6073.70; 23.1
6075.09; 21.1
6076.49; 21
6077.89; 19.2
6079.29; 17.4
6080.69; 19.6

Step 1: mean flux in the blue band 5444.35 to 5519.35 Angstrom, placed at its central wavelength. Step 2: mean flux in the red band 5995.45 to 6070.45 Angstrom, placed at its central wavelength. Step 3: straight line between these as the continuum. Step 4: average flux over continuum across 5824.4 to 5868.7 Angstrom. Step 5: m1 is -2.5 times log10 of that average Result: 0.023 mag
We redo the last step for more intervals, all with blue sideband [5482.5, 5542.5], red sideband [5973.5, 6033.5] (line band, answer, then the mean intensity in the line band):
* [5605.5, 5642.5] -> 0.039 mag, 18.7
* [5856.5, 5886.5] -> 0.041 mag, 19.1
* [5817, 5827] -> -0.052 mag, 20.7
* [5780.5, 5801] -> 0.015 mag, 19.4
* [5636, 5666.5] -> 0.006 mag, 19.4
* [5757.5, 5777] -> -0.059 mag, 20.7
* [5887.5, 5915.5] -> 0.059 mag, 18.8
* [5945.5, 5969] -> 0.017 mag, 19.6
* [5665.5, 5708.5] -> 0.032 mag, 19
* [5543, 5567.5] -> -0.026 mag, 19.8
